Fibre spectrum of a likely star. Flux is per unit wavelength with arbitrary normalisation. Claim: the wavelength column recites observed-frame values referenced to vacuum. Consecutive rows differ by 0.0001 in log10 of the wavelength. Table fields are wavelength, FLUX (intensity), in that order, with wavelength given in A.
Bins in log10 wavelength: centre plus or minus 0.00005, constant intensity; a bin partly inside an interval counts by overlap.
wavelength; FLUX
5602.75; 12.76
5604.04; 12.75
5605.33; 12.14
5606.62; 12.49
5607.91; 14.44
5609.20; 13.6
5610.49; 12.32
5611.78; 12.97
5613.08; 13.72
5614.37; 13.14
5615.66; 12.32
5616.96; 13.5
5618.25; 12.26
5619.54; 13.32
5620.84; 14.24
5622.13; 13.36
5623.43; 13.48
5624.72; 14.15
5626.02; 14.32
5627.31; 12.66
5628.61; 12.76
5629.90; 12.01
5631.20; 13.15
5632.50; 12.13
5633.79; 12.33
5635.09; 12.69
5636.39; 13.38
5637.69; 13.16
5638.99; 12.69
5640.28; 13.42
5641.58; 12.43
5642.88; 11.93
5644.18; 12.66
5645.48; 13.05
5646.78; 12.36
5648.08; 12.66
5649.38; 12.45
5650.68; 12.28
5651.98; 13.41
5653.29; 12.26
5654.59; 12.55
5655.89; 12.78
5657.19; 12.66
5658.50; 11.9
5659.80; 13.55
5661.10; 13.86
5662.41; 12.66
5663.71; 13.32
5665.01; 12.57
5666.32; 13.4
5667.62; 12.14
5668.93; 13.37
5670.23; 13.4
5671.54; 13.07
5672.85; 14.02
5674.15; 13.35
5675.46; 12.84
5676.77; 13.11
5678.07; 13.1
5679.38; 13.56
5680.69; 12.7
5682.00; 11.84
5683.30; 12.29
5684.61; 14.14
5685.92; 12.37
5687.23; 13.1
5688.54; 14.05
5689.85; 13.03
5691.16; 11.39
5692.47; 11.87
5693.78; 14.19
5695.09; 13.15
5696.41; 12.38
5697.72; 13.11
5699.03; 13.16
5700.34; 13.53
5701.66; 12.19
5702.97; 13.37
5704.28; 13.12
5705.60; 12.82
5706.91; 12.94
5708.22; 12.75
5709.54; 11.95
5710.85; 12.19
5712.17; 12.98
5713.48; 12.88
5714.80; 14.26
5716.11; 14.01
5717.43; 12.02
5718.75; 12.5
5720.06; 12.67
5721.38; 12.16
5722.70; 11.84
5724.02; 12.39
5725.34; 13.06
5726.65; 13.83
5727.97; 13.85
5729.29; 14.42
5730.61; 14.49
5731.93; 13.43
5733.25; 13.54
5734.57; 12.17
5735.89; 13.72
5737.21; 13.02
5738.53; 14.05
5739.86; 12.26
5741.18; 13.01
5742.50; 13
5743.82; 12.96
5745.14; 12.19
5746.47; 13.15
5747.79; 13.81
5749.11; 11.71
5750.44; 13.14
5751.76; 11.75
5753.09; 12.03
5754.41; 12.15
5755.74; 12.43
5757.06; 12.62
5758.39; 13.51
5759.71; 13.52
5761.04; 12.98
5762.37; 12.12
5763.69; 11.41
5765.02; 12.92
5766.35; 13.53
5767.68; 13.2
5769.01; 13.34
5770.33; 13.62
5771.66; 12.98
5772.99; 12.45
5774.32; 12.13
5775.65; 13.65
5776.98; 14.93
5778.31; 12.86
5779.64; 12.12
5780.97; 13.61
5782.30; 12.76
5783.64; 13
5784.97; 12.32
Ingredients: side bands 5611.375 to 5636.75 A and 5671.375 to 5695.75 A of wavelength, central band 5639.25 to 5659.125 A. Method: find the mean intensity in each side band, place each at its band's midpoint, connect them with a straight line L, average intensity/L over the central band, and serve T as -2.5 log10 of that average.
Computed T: 0.04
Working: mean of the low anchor 13.1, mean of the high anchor 13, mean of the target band 12.6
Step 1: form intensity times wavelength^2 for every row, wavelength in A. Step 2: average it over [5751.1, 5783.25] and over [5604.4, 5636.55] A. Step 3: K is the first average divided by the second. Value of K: 1.04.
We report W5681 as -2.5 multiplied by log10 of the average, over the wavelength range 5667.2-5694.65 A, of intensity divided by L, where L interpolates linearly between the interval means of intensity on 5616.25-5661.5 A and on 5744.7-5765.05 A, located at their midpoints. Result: -0.02 mag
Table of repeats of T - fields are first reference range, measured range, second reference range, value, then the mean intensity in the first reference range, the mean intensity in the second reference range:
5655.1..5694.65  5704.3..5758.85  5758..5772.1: 0.007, 13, 13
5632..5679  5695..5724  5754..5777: 0.008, 12.9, 12.9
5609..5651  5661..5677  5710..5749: -0.012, 12.9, 13.1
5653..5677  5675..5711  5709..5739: 0.015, 13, 13.1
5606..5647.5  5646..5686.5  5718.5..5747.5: 0.012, 13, 13.1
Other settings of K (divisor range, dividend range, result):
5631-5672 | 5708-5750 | 1.04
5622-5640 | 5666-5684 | 1.02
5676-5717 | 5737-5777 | 1.01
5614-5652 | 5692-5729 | 1.03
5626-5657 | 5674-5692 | 1.03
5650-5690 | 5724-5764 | 1.03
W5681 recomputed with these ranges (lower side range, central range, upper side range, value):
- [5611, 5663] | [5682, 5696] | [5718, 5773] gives 0.002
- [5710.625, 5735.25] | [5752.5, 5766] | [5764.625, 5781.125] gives 0.047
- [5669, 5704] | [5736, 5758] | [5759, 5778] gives 0.026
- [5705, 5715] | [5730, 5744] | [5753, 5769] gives -0.040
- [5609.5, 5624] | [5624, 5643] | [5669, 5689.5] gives 0.020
